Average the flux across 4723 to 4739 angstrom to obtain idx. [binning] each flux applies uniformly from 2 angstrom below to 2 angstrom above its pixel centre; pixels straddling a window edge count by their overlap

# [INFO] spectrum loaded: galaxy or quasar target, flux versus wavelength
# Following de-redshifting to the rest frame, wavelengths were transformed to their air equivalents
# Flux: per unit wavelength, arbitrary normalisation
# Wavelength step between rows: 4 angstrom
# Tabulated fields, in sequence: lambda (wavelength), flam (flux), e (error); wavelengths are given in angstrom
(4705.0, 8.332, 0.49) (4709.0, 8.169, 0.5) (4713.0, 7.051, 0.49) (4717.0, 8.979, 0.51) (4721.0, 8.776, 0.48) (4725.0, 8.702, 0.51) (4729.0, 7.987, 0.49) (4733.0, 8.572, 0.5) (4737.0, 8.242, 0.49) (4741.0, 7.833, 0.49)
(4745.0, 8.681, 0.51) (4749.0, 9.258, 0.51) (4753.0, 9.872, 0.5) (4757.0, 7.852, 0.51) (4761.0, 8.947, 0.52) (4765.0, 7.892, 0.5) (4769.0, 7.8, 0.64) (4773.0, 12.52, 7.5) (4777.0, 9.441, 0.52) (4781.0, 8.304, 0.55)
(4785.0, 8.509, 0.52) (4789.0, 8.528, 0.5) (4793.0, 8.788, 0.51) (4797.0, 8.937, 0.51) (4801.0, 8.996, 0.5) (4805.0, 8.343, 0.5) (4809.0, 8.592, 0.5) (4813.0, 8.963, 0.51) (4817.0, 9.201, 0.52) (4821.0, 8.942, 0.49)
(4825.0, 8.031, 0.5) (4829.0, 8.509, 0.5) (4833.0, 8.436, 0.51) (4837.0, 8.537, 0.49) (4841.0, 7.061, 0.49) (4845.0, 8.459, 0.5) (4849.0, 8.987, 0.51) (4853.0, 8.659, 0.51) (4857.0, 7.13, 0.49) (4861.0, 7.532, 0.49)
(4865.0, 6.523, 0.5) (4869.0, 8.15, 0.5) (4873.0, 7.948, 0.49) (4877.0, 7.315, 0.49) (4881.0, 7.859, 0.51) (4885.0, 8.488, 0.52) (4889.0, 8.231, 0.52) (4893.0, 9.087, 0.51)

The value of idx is 8.38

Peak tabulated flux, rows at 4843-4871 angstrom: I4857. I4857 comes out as 8.987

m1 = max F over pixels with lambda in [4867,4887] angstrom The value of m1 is 8.488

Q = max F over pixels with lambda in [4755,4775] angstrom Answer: 12.52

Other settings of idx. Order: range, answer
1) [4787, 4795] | 8.66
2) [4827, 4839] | 8.49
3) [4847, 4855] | 8.82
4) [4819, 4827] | 8.49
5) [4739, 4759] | 8.7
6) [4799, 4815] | 8.72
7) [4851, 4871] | 7.6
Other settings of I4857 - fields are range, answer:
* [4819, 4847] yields 8.942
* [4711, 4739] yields 8.979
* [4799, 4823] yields 9.201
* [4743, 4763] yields 9.872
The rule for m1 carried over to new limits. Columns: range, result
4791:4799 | 8.937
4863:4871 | 8.15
